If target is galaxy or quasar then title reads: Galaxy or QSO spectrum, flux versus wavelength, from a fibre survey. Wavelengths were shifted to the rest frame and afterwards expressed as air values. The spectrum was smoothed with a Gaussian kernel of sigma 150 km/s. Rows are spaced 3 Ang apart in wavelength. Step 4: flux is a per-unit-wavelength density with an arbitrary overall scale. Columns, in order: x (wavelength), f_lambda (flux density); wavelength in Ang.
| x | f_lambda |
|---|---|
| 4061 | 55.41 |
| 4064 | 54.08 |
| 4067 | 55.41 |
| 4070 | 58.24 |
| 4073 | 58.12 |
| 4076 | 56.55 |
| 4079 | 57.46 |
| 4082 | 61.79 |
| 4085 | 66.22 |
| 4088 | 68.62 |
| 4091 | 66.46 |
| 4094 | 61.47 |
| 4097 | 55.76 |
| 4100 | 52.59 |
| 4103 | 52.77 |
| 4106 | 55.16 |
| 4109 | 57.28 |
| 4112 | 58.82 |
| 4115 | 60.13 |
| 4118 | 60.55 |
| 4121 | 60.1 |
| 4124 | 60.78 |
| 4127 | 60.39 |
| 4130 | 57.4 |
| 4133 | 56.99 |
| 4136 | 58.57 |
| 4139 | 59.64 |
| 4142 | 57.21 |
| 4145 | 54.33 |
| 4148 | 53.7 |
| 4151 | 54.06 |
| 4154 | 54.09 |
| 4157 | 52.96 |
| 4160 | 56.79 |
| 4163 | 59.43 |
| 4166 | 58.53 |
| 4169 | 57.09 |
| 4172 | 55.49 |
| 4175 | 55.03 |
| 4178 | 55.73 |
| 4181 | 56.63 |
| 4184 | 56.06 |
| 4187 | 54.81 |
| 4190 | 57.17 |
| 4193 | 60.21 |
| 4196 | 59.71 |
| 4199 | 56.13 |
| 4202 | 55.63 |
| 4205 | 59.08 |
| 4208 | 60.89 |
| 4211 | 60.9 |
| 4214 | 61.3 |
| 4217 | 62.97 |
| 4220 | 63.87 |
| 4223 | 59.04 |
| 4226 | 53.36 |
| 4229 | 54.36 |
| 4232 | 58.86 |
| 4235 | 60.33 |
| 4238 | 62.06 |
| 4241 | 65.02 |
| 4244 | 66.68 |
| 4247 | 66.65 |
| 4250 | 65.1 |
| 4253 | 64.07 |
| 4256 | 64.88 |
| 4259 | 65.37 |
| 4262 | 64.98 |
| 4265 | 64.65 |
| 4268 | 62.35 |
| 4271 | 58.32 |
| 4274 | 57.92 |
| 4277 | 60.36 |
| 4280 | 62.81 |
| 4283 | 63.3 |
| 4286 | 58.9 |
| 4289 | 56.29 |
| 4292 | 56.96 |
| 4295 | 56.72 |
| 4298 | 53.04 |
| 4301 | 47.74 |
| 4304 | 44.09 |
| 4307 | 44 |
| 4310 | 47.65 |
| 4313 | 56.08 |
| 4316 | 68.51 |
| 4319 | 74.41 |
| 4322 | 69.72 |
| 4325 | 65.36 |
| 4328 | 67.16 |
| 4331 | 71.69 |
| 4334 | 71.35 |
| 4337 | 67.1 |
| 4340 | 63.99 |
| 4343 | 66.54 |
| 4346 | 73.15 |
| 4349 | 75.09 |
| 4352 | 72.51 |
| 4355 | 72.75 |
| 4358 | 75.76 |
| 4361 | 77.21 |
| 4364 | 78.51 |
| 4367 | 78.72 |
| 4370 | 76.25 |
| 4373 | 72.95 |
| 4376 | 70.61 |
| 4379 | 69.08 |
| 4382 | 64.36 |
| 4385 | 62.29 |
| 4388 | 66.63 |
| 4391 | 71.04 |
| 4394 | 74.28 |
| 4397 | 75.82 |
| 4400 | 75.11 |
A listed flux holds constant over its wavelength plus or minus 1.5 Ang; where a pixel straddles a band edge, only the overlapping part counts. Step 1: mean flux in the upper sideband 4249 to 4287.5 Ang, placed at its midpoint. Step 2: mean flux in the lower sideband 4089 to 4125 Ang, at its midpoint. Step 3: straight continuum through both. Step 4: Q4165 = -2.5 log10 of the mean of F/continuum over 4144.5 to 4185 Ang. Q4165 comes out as 0.08 mag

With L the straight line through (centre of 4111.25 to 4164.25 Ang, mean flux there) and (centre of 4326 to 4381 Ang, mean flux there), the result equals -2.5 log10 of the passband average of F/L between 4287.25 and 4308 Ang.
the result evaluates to 0.31 mag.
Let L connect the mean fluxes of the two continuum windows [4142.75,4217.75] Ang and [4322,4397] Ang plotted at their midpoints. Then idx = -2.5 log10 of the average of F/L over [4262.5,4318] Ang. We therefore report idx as 0.15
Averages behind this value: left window 57.1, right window 71.1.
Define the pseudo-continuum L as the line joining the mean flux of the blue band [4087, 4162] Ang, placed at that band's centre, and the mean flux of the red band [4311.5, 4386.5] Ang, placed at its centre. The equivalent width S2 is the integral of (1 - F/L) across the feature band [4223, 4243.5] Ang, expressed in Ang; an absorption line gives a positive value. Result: 1.5 Ang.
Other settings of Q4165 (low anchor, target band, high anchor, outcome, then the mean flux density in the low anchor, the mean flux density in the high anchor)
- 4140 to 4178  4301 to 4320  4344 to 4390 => 0.235 mag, 55.8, 72.3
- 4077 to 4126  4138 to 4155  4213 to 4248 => 0.090 mag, 59.7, 61.1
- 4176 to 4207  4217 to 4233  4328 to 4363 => 0.035 mag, 57.1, 71.5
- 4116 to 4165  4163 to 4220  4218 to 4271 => 0.030 mag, 57.4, 62.3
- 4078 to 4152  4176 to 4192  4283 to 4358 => 0.074 mag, 58.8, 62.8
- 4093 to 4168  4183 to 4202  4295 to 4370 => 0.048 mag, 57.2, 65.9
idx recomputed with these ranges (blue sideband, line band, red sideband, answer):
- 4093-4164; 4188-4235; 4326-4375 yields 0.07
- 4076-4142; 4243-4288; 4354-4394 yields 0.06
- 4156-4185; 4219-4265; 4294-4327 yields -0.10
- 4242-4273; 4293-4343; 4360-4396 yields 0.13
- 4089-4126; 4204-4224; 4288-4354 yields -0.01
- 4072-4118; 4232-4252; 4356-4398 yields 0.04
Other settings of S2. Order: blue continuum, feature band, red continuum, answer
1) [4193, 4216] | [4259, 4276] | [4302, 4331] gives -0.6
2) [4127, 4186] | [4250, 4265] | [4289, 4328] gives -2.0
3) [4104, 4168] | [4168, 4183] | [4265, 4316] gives 0.3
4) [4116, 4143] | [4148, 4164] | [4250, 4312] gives 1.0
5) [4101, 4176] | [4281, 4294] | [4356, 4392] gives 1.5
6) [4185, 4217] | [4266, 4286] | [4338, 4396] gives 1.2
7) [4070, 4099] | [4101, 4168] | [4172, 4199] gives 2.0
